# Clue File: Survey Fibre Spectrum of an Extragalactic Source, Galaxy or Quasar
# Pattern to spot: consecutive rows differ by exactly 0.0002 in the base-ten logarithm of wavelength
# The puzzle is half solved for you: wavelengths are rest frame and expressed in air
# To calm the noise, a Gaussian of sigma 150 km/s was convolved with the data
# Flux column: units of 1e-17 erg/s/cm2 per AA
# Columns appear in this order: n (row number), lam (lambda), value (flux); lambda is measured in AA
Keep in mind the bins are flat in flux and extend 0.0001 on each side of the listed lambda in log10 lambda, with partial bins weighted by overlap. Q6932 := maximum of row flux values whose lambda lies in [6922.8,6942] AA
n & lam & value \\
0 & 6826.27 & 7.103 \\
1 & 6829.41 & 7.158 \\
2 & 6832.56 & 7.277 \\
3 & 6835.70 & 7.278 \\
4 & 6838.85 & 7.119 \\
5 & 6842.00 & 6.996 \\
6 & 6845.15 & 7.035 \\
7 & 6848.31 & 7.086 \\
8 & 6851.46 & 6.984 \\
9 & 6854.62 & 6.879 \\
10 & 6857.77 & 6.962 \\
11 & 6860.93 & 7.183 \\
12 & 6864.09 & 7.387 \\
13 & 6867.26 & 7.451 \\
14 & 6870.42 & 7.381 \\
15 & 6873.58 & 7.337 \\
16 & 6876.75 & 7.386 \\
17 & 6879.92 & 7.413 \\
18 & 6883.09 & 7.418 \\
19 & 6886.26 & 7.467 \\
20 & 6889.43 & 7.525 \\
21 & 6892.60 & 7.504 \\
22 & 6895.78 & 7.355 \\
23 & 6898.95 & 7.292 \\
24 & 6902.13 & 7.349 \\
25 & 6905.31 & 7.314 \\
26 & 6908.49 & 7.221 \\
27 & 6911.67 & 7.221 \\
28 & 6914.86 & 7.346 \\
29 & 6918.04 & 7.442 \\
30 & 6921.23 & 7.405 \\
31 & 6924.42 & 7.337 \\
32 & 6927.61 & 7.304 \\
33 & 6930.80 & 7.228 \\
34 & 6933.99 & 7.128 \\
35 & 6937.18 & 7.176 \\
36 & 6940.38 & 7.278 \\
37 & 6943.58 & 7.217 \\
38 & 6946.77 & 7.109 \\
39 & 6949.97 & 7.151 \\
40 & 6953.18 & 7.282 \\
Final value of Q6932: 7.337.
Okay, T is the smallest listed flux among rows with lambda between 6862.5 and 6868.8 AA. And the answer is 7.387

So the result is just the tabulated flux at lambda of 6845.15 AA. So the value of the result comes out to 7.035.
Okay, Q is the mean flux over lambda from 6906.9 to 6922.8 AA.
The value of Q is 7.33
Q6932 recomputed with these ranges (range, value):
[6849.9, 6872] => 7.451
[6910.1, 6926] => 7.442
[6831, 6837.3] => 7.278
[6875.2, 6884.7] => 7.418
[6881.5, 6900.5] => 7.525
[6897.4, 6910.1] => 7.349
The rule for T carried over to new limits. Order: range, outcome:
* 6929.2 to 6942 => 7.128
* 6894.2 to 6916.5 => 7.221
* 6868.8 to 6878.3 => 7.337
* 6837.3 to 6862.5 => 6.879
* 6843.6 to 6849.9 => 7.035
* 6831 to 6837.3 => 7.277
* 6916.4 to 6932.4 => 7.228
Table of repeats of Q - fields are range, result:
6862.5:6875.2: 7.39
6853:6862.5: 7.01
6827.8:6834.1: 7.22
